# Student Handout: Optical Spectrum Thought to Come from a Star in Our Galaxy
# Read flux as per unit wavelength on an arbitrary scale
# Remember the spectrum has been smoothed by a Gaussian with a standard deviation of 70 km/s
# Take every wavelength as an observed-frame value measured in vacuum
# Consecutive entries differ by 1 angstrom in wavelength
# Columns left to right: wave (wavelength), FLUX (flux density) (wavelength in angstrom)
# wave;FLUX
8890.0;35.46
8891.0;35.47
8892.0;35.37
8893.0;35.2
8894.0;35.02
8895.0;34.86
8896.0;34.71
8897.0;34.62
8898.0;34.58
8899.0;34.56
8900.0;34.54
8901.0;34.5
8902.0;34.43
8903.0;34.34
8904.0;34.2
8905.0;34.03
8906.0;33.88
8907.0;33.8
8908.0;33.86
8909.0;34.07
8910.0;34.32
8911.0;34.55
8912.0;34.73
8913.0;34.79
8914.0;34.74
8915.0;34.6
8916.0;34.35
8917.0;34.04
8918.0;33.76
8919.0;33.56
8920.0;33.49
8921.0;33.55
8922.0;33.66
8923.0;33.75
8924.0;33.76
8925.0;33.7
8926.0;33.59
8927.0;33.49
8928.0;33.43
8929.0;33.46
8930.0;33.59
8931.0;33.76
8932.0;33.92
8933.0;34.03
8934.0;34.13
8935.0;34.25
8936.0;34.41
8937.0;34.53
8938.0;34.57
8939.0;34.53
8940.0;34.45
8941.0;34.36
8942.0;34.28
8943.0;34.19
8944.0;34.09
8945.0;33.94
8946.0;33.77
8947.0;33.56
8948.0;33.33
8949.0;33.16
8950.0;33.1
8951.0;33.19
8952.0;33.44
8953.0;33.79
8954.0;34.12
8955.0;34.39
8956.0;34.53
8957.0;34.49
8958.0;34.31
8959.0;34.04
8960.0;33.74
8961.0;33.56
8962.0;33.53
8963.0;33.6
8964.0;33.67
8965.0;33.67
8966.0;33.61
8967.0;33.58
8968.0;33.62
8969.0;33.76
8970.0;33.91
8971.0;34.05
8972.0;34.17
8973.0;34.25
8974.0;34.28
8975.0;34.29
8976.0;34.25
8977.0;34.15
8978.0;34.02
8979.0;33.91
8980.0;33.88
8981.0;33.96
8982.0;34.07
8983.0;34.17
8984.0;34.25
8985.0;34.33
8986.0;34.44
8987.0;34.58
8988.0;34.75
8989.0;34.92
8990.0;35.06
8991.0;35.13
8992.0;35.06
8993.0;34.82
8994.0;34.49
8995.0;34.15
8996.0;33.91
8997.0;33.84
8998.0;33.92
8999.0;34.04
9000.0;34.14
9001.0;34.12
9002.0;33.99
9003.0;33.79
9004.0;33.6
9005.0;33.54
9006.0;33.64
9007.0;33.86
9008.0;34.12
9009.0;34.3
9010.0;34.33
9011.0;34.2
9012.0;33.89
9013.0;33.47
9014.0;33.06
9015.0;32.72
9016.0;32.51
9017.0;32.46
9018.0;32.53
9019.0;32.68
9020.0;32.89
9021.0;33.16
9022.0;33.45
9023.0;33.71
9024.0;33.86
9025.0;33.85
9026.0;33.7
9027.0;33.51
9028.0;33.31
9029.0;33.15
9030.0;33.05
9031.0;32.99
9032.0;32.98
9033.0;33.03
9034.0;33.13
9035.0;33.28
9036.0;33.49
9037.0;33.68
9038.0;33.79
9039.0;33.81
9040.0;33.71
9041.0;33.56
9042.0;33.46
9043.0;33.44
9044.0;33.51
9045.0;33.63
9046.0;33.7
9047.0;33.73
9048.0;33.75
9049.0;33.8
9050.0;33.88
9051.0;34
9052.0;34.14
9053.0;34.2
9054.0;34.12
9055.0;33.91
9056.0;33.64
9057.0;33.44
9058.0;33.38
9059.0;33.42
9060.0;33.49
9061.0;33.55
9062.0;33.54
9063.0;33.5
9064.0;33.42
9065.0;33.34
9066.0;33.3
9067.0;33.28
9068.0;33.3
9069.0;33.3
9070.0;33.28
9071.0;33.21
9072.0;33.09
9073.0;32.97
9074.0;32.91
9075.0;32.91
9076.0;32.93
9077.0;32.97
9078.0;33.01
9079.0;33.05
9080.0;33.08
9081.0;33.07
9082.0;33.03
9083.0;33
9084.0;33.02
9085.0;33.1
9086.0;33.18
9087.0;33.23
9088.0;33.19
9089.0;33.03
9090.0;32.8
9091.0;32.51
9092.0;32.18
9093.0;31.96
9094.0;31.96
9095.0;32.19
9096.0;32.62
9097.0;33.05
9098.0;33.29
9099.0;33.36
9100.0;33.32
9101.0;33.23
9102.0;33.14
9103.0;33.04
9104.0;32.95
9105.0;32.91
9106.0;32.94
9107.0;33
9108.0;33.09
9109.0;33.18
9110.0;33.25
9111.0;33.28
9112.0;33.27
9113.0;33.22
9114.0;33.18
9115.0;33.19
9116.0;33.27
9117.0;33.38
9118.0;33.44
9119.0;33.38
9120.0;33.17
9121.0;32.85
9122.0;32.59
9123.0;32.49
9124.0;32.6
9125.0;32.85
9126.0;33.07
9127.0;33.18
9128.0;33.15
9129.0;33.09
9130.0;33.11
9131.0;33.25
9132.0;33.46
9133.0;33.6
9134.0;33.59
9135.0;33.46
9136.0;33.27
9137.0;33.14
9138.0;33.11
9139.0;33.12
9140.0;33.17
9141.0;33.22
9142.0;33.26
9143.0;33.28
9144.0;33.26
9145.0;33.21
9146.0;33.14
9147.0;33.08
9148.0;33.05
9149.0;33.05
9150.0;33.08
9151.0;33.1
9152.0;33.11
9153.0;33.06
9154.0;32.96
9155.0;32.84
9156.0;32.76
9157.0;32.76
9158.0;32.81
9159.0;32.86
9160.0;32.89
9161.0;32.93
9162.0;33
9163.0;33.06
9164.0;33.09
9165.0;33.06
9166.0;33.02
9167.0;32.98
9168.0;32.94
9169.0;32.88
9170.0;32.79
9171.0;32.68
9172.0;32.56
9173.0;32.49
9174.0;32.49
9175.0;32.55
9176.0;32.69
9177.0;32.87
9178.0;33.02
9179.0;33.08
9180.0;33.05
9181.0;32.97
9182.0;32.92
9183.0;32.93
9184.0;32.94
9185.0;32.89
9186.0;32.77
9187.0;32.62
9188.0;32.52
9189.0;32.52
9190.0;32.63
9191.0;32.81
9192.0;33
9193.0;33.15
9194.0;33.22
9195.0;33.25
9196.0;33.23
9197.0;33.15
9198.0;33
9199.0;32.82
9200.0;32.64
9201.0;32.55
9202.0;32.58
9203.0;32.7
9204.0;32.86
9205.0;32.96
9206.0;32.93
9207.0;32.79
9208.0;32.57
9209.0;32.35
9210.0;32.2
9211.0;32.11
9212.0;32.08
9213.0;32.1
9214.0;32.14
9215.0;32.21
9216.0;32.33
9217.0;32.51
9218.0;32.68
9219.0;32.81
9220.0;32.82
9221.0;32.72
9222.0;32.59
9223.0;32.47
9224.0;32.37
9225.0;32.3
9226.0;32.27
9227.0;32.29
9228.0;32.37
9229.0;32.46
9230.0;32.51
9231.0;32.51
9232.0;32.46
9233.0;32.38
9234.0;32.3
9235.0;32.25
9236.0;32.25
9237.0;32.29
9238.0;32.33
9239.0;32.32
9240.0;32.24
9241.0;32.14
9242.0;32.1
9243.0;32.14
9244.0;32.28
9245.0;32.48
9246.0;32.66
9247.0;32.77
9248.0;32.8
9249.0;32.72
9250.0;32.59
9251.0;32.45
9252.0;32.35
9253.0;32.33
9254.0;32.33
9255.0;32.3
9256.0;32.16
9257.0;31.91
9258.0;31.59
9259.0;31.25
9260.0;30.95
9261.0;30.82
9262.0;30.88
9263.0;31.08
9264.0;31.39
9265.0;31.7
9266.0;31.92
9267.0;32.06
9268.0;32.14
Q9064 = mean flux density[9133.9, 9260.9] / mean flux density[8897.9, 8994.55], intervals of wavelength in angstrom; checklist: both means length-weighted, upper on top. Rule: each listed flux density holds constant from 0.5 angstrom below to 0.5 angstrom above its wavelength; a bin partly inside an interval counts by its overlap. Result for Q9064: 0.96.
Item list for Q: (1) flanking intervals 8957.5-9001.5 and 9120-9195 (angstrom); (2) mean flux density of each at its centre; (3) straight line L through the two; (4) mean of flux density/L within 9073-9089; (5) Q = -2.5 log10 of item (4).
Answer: 0.014 mag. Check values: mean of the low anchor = 34.1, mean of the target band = 33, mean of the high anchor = 33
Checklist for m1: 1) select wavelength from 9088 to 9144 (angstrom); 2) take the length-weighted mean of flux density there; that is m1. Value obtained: 33.1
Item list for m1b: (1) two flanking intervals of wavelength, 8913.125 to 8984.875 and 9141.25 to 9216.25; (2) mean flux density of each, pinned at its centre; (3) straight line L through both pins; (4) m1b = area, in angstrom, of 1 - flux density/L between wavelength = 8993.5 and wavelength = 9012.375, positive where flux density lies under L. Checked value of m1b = -0.2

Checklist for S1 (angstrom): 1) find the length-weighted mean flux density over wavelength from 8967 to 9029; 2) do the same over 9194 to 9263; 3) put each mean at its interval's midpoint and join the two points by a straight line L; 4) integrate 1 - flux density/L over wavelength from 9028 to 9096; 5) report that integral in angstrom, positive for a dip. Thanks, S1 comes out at 0.42 angstrom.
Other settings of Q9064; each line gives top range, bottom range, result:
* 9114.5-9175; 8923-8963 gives 0.97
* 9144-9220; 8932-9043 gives 0.97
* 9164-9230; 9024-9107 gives 0.98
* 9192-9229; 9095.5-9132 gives 0.99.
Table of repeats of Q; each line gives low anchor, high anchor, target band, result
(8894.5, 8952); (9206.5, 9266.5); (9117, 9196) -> -0.01 mag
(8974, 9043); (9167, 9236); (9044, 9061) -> -0.01 mag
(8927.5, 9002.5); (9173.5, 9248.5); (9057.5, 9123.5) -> 0.01 mag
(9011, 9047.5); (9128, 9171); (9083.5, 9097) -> 0.02 mag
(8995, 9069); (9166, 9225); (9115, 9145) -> 0.00 mag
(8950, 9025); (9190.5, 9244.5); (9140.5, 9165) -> 0.00 mag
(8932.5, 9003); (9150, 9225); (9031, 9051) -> 0.00 mag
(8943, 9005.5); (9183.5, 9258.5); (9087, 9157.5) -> 0.00 mag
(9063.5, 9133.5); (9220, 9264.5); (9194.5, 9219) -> -0.01 mag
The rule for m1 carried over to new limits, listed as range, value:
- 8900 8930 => 34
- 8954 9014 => 34.1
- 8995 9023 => 33.6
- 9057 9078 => 33.3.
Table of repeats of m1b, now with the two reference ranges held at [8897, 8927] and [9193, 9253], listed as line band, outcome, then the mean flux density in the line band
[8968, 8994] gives -0.4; 34.3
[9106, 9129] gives 0.0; 33.1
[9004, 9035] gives 0.2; 33.4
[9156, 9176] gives 0.0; 32.8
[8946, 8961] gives 0.1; 33.8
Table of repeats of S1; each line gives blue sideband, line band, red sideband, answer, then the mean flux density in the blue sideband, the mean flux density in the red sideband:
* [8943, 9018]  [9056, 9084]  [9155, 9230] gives 0.2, 33.9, 32.7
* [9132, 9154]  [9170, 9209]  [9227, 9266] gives -0.1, 33.2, 32.1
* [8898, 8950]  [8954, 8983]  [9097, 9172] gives -0.1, 34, 33.1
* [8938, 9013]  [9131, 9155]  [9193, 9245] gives -0.2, 34.1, 32.5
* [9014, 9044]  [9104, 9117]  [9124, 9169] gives 0.0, 33.3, 33.1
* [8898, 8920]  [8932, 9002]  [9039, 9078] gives -0.3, 34.3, 33.5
